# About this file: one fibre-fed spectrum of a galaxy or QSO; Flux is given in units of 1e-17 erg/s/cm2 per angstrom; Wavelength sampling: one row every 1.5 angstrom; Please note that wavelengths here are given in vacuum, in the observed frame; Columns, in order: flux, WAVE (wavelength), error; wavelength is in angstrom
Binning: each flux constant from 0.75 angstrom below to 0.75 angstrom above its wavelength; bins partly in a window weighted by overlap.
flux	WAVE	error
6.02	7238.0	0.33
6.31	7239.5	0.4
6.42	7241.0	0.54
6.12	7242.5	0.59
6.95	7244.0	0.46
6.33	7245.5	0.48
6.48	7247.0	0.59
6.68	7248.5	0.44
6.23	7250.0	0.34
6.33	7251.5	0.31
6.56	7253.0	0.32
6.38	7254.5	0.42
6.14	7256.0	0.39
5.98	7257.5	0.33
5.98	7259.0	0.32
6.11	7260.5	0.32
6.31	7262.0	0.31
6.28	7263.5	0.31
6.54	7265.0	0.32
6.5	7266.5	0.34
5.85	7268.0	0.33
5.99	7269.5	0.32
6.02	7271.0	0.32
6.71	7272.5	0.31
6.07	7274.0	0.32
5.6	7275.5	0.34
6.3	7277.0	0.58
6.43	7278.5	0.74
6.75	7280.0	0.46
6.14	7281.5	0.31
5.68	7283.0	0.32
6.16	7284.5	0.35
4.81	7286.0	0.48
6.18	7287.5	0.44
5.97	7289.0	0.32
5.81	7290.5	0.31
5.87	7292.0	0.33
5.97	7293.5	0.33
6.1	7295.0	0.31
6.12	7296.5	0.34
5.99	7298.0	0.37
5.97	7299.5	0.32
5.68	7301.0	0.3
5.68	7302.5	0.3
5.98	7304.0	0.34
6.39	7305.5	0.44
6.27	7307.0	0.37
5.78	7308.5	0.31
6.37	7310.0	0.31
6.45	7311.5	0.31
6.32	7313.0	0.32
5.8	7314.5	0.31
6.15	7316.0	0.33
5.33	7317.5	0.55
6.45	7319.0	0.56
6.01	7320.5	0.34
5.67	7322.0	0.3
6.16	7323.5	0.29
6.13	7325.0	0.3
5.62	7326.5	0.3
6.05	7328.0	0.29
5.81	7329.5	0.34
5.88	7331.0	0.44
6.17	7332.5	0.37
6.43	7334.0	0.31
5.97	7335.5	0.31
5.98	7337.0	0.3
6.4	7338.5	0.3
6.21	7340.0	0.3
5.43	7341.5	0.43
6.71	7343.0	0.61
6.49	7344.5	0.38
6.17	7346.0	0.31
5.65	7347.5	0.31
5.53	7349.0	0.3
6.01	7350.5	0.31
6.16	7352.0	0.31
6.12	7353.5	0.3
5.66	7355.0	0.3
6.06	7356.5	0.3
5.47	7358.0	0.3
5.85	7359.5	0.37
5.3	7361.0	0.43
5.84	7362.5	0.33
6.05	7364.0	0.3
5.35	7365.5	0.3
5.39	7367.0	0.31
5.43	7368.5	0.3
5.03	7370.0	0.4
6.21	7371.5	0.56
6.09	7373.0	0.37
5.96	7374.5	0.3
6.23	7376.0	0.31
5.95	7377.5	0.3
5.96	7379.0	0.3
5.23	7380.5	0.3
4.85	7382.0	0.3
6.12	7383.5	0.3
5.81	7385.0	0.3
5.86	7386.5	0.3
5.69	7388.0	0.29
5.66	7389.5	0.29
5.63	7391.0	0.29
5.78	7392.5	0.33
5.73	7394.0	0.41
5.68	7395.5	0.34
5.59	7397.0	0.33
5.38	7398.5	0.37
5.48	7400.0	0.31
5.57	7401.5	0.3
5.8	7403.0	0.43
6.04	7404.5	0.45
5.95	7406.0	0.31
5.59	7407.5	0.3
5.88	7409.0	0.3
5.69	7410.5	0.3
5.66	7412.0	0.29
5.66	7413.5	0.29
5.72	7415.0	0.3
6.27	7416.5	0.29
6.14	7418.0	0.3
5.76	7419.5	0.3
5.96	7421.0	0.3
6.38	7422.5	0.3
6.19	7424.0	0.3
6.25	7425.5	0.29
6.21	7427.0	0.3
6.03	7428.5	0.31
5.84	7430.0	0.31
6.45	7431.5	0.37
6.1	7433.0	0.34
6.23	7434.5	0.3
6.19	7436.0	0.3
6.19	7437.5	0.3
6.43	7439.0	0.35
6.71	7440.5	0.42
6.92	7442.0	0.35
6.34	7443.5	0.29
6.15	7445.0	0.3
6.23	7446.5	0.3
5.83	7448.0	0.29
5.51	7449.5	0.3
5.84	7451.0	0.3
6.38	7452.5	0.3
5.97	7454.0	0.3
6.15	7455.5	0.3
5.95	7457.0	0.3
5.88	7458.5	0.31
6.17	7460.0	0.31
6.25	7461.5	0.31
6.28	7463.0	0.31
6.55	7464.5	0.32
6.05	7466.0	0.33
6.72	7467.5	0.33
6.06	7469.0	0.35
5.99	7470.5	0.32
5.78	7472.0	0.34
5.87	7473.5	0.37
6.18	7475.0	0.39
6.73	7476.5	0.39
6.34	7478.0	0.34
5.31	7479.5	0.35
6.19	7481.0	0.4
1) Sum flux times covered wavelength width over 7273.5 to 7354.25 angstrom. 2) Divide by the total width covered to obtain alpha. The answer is 6.02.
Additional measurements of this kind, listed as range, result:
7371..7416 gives 5.75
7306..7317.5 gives 6.11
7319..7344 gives 6.06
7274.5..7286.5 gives 6.01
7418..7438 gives 6.14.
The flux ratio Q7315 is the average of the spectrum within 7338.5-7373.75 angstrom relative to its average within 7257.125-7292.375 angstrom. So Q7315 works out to 0.96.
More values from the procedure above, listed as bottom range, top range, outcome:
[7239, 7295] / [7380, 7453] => 0.96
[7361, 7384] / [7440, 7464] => 1.08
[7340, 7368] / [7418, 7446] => 1.07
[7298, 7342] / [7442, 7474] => 1.02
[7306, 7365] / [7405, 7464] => 1.02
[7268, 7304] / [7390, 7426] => 0.97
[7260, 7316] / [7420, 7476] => 1.01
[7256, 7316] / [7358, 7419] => 0.94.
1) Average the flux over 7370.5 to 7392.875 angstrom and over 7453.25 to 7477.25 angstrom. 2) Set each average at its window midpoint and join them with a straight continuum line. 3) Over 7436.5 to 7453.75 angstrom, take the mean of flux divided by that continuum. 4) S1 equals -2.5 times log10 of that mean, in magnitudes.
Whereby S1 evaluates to -0.026 mag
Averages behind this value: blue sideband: 5.79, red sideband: 6.16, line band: 6.22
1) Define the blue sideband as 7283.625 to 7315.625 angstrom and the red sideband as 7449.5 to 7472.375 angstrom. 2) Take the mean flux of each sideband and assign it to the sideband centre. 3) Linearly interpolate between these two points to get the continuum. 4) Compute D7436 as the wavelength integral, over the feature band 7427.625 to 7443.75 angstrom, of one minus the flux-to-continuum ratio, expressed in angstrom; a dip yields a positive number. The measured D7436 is -0.56 angstrom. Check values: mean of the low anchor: 5.99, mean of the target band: 6.31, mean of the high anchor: 6.12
